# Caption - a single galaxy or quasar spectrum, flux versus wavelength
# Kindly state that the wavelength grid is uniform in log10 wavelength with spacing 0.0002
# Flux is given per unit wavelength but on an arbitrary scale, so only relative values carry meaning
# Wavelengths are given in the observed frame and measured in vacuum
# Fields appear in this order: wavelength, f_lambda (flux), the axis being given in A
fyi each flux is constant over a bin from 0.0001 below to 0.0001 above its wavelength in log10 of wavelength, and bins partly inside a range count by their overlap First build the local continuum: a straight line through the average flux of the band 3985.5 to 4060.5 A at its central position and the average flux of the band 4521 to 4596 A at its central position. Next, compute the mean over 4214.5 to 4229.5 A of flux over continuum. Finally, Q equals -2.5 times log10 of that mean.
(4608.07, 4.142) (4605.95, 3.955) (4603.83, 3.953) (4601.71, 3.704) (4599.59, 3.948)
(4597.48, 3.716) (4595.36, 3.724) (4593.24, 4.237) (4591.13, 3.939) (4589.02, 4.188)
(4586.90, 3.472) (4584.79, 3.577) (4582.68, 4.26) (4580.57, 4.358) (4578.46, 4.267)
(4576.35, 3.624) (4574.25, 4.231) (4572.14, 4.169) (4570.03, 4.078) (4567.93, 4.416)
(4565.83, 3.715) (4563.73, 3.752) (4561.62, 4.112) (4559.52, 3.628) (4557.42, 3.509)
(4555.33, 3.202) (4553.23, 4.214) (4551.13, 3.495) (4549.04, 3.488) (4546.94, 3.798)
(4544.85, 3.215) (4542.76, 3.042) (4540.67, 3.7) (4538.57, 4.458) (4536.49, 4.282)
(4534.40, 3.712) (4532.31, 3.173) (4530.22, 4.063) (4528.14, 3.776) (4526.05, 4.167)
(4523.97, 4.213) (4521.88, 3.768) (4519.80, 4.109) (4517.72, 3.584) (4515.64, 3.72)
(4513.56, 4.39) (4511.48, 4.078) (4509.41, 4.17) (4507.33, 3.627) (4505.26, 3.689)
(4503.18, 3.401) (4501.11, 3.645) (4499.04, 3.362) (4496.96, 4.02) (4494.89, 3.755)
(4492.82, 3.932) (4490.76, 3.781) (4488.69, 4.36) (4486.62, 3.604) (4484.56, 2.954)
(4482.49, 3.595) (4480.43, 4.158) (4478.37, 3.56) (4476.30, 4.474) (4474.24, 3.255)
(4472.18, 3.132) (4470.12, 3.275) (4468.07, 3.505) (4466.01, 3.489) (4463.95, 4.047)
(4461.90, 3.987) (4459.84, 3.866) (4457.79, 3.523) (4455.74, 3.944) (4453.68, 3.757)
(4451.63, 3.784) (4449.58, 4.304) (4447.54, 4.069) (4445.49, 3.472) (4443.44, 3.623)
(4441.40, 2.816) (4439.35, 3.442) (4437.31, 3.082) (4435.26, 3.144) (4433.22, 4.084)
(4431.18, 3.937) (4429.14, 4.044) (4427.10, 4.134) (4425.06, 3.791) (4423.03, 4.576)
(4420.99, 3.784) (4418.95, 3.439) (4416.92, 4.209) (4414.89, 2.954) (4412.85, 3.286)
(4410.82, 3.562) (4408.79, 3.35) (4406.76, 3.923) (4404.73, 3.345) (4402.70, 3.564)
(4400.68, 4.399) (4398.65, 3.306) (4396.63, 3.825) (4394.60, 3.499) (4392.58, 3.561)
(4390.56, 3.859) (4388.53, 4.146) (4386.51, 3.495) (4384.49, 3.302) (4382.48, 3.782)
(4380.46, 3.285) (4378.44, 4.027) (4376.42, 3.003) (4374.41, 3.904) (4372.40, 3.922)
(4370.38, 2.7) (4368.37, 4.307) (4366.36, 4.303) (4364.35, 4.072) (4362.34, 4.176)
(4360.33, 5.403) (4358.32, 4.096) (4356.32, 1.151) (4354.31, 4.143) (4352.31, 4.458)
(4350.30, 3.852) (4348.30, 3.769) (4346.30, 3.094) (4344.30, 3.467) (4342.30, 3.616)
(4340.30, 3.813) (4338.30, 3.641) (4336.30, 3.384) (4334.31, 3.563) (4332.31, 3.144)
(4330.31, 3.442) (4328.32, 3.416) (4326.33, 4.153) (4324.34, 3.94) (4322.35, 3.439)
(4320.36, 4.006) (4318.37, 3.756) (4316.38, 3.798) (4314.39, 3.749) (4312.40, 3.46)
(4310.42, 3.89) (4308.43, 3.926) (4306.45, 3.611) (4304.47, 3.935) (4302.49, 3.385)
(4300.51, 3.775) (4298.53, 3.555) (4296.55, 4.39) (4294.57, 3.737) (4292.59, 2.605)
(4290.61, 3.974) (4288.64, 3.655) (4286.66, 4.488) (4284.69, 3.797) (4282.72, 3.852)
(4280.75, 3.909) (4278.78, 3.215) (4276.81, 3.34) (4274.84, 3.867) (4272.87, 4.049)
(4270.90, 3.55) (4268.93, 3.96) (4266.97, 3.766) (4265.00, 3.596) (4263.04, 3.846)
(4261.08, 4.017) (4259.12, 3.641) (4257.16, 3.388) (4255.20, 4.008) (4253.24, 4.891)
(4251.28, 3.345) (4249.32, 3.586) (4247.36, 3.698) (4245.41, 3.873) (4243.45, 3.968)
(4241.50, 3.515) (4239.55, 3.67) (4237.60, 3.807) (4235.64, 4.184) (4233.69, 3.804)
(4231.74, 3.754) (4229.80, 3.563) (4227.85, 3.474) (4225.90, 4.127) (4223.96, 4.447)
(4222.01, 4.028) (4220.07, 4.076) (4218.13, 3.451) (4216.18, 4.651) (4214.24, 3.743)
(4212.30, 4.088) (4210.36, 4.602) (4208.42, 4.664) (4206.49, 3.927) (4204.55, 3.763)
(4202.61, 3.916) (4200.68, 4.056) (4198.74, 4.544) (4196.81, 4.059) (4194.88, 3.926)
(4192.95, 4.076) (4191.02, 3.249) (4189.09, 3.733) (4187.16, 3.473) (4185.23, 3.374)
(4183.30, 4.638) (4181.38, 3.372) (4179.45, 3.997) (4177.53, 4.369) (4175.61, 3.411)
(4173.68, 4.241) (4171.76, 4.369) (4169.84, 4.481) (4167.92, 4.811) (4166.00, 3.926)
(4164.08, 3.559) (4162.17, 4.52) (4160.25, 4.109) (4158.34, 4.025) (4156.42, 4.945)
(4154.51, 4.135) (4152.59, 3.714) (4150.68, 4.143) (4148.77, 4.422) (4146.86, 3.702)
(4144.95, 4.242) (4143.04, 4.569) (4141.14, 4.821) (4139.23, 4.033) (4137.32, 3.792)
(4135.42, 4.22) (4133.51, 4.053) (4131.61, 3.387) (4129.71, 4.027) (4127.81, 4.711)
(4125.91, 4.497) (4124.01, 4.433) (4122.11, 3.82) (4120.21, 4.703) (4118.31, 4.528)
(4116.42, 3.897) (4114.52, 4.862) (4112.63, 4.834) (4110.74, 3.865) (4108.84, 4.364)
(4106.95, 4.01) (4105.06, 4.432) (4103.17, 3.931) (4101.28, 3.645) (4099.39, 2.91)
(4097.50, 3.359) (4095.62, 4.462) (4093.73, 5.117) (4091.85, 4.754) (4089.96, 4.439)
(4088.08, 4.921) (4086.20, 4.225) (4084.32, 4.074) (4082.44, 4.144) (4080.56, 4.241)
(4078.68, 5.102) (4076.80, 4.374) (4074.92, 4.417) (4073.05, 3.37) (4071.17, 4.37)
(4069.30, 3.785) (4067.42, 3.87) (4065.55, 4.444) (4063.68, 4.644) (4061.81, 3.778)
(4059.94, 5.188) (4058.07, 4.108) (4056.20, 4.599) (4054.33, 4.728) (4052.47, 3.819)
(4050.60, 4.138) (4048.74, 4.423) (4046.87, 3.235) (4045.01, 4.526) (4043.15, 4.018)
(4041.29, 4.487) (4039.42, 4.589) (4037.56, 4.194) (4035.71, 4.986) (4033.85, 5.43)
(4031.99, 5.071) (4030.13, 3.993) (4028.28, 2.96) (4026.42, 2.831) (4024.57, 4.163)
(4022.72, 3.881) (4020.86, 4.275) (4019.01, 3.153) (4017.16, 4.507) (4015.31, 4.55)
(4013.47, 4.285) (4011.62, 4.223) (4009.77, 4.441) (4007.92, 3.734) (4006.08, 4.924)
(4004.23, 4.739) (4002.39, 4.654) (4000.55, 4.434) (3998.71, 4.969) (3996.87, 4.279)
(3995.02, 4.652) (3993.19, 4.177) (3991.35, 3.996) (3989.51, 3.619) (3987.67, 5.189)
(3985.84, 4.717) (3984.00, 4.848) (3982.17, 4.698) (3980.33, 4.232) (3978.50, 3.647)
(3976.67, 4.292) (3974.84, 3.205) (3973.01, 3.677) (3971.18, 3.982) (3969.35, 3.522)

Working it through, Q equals 0.038 mag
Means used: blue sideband 4.31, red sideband 3.86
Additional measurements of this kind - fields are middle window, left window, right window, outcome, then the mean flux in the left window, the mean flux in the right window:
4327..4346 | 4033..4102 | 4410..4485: 0.108 mag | 4.3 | 3.68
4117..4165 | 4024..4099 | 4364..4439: -0.016 mag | 4.28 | 3.69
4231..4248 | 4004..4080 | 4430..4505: 0.047 mag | 4.25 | 3.67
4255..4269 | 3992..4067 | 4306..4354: 0.021 mag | 4.3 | 3.69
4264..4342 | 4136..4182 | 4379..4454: 0.053 mag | 4.16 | 3.68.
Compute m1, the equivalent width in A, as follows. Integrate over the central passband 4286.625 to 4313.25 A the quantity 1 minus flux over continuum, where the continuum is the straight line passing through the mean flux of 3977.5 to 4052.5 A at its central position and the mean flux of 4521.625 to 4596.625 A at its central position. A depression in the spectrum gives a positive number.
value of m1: 2.3 A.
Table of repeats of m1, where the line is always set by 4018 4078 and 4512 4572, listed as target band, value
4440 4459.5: 0.9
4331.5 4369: 1.9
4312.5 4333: 1.5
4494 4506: 0.7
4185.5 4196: 1.0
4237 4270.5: 2.0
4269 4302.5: 2.3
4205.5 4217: -0.6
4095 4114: 0.7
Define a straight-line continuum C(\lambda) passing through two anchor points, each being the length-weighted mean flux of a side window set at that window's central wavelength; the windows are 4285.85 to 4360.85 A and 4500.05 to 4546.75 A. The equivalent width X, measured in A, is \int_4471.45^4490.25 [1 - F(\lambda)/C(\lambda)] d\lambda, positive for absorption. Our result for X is 0.5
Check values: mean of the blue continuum 3.69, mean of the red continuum 3.82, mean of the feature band 3.69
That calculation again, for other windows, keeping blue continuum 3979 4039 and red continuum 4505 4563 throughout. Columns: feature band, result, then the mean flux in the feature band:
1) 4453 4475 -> 1.44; 3.62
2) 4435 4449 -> 1.70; 3.42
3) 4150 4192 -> 1.46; 4.03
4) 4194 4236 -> 0.91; 4.04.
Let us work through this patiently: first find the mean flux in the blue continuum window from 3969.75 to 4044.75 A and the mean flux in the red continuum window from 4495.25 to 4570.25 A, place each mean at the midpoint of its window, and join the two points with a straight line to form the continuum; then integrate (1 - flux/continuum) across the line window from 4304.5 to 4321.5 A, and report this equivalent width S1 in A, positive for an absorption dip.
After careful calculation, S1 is 0.90 A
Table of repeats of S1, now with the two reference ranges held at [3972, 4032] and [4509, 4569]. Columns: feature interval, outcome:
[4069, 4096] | -1.7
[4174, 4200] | 1.2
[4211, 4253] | 1.7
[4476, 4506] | 0.9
